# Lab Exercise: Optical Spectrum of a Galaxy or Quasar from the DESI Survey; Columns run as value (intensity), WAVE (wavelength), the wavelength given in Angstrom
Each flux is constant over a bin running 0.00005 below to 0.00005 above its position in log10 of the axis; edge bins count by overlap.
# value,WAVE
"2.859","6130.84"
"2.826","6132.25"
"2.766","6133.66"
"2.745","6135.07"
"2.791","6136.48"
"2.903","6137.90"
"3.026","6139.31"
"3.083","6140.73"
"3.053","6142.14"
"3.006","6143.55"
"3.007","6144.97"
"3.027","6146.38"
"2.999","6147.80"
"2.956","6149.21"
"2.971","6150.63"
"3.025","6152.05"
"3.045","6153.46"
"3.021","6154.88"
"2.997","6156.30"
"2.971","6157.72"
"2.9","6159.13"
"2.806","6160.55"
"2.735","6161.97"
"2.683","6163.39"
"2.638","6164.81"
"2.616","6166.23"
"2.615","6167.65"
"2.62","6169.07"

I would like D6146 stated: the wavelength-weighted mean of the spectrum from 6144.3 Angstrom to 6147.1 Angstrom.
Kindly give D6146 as 3.02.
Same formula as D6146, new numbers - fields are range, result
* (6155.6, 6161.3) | 2.92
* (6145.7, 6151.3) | 2.99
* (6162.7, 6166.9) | 2.65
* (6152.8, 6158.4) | 3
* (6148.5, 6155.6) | 3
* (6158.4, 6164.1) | 2.78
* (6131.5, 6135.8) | 2.79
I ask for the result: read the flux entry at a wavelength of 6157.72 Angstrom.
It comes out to 2.971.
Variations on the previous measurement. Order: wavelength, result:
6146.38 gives 3.027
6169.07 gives 2.62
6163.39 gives 2.683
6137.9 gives 2.903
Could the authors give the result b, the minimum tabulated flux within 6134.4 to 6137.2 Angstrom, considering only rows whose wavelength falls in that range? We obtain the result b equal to 2.745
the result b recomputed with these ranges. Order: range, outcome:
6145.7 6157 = 2.956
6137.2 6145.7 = 2.903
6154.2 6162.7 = 2.735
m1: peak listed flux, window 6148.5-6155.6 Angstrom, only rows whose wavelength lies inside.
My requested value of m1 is 3.045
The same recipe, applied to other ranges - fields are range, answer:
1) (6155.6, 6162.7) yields 2.997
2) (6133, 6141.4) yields 3.083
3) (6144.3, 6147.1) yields 3.027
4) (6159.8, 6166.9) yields 2.806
